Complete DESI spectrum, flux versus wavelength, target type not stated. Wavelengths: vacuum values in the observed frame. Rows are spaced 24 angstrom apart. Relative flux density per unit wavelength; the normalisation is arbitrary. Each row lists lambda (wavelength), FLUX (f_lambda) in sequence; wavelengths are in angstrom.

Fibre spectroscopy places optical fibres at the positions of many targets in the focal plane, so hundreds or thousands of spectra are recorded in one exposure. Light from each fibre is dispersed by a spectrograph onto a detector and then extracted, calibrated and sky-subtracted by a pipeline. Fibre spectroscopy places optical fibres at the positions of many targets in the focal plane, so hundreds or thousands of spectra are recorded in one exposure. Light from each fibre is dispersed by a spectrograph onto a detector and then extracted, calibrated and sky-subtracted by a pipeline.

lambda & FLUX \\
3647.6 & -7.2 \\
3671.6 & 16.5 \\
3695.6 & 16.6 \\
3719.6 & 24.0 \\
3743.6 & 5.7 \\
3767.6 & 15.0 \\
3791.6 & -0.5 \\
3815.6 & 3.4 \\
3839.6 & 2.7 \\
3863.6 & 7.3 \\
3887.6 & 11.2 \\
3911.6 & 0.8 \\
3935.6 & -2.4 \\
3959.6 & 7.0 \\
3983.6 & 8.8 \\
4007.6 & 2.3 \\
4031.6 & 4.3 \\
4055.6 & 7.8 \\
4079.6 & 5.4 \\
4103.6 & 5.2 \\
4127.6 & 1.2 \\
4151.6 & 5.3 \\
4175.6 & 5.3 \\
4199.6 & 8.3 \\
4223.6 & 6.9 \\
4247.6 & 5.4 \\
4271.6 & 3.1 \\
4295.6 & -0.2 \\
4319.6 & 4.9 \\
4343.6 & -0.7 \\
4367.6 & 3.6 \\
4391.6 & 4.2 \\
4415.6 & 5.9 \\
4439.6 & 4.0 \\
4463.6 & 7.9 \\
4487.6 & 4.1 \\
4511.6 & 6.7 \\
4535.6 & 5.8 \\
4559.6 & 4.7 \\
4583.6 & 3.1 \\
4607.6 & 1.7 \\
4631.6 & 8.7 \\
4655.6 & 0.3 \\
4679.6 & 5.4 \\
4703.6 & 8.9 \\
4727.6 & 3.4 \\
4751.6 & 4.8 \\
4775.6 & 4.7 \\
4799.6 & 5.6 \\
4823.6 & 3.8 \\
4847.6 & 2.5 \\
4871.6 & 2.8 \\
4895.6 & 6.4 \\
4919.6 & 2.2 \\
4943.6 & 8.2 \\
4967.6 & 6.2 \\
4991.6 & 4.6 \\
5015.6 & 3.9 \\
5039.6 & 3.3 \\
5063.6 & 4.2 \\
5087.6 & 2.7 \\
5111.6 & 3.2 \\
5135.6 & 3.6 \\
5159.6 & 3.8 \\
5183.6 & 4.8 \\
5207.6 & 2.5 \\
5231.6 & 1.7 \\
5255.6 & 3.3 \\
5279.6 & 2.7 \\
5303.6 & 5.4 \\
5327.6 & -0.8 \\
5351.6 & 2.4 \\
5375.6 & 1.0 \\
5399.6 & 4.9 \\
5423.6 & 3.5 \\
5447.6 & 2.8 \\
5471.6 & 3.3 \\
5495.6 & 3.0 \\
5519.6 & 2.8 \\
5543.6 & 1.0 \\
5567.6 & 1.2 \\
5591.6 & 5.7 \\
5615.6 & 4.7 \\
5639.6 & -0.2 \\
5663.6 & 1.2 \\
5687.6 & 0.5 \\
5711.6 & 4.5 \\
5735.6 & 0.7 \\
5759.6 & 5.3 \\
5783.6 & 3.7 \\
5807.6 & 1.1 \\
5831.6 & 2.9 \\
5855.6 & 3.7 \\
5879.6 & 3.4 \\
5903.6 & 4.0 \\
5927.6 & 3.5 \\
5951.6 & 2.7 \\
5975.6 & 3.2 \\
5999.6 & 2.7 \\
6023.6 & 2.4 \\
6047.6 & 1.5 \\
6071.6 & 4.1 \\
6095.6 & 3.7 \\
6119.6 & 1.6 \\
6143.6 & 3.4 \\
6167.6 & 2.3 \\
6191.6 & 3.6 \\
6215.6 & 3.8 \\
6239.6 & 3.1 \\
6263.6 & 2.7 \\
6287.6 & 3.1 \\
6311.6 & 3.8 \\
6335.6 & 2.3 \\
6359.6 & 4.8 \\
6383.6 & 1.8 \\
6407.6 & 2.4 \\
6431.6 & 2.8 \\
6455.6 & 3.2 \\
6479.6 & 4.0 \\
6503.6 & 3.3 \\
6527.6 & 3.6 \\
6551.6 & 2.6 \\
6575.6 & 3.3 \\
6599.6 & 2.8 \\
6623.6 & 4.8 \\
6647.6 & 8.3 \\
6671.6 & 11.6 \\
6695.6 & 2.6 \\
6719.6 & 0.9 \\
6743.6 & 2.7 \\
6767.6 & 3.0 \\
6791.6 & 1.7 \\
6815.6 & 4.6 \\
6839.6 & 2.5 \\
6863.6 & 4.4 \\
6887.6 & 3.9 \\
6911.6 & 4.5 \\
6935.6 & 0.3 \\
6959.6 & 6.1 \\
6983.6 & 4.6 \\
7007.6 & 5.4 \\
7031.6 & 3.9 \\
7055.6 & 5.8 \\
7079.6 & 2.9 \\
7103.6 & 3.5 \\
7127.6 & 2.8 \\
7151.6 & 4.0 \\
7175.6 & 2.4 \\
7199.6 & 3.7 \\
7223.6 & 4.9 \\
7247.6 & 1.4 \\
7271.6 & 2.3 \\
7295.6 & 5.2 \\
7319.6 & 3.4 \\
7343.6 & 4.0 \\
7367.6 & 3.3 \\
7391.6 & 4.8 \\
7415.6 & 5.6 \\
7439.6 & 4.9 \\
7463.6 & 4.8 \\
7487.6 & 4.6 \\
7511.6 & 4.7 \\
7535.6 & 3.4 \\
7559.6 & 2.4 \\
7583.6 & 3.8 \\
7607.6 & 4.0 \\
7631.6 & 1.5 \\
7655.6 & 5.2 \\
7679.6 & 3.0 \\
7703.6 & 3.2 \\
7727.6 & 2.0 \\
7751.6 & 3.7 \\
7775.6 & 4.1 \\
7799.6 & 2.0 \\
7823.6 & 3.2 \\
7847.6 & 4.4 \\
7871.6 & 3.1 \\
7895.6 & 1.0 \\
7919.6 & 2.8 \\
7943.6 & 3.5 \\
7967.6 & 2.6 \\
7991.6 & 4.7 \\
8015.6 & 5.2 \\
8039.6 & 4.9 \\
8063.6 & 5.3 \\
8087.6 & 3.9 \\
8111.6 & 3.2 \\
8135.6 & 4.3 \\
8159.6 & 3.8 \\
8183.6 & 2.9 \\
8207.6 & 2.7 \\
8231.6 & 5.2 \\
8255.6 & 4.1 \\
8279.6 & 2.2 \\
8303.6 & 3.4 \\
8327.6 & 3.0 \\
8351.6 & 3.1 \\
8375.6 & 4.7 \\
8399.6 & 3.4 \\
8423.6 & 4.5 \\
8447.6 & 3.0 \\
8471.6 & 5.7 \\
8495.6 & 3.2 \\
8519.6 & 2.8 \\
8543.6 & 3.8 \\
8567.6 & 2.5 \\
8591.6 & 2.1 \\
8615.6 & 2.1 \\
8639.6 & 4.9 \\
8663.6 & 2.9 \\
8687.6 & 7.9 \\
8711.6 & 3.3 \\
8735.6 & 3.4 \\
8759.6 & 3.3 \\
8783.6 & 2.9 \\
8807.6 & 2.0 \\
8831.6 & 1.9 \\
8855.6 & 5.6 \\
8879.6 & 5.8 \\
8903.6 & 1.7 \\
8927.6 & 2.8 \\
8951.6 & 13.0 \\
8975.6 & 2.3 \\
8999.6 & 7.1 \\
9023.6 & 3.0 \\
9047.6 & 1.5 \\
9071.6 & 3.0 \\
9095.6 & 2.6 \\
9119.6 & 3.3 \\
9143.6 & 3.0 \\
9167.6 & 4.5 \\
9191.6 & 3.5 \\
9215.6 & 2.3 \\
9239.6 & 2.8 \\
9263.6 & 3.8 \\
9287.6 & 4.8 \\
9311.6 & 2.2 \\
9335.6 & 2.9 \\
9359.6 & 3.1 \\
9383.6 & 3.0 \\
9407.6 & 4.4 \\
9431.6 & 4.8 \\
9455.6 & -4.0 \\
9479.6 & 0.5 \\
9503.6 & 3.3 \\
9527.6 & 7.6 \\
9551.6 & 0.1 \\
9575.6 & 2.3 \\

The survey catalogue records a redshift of 0.79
